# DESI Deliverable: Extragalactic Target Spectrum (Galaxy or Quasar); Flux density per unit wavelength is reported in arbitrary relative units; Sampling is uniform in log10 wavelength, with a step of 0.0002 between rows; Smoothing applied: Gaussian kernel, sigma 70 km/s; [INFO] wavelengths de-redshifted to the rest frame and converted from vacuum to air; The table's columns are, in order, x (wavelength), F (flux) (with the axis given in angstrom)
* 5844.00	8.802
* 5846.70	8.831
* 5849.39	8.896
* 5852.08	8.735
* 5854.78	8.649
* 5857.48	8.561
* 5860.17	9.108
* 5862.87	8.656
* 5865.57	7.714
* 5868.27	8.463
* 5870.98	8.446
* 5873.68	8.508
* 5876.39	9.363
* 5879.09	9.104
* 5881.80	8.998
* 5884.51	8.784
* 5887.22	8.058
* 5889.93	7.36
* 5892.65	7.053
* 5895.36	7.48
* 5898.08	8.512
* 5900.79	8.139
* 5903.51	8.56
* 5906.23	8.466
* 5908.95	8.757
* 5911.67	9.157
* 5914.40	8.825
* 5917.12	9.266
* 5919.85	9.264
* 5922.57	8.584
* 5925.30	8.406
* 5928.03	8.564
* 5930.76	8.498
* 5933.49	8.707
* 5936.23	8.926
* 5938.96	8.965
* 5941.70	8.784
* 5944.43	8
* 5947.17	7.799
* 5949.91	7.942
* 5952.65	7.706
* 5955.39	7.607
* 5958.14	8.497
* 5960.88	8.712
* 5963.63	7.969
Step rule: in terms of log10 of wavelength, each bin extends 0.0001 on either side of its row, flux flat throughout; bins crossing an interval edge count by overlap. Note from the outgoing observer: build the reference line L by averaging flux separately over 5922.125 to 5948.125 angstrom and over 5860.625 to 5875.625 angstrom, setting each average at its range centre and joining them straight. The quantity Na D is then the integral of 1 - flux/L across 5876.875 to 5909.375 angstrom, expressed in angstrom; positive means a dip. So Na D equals 0.7 angstrom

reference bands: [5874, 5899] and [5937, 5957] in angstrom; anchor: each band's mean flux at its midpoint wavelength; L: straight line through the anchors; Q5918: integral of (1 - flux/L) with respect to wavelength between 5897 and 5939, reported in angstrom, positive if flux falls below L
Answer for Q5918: -2.6 angstrom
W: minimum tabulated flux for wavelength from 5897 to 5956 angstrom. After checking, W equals 7.607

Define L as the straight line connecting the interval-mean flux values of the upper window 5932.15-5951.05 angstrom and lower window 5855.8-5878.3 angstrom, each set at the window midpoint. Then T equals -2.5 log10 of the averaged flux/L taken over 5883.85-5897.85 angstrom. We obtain 0.11 mag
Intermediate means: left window 8.62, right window 8.45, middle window 7.75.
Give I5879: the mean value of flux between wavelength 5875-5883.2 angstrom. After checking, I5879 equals 9.15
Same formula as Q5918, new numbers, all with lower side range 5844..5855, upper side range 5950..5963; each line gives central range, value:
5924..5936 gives -0.45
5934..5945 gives -0.68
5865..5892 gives 0.44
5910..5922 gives -1.04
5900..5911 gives -0.15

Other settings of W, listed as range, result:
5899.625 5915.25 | 8.139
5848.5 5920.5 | 7.053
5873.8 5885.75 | 8.784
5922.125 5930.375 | 8.406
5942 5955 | 7.706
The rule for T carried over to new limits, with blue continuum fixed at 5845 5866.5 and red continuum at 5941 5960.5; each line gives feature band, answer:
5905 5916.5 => -0.07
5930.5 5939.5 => -0.08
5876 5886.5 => -0.06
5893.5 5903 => 0.05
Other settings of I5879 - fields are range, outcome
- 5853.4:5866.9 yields 8.54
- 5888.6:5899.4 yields 7.59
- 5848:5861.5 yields 8.79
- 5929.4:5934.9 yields 8.6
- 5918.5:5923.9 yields 8.94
